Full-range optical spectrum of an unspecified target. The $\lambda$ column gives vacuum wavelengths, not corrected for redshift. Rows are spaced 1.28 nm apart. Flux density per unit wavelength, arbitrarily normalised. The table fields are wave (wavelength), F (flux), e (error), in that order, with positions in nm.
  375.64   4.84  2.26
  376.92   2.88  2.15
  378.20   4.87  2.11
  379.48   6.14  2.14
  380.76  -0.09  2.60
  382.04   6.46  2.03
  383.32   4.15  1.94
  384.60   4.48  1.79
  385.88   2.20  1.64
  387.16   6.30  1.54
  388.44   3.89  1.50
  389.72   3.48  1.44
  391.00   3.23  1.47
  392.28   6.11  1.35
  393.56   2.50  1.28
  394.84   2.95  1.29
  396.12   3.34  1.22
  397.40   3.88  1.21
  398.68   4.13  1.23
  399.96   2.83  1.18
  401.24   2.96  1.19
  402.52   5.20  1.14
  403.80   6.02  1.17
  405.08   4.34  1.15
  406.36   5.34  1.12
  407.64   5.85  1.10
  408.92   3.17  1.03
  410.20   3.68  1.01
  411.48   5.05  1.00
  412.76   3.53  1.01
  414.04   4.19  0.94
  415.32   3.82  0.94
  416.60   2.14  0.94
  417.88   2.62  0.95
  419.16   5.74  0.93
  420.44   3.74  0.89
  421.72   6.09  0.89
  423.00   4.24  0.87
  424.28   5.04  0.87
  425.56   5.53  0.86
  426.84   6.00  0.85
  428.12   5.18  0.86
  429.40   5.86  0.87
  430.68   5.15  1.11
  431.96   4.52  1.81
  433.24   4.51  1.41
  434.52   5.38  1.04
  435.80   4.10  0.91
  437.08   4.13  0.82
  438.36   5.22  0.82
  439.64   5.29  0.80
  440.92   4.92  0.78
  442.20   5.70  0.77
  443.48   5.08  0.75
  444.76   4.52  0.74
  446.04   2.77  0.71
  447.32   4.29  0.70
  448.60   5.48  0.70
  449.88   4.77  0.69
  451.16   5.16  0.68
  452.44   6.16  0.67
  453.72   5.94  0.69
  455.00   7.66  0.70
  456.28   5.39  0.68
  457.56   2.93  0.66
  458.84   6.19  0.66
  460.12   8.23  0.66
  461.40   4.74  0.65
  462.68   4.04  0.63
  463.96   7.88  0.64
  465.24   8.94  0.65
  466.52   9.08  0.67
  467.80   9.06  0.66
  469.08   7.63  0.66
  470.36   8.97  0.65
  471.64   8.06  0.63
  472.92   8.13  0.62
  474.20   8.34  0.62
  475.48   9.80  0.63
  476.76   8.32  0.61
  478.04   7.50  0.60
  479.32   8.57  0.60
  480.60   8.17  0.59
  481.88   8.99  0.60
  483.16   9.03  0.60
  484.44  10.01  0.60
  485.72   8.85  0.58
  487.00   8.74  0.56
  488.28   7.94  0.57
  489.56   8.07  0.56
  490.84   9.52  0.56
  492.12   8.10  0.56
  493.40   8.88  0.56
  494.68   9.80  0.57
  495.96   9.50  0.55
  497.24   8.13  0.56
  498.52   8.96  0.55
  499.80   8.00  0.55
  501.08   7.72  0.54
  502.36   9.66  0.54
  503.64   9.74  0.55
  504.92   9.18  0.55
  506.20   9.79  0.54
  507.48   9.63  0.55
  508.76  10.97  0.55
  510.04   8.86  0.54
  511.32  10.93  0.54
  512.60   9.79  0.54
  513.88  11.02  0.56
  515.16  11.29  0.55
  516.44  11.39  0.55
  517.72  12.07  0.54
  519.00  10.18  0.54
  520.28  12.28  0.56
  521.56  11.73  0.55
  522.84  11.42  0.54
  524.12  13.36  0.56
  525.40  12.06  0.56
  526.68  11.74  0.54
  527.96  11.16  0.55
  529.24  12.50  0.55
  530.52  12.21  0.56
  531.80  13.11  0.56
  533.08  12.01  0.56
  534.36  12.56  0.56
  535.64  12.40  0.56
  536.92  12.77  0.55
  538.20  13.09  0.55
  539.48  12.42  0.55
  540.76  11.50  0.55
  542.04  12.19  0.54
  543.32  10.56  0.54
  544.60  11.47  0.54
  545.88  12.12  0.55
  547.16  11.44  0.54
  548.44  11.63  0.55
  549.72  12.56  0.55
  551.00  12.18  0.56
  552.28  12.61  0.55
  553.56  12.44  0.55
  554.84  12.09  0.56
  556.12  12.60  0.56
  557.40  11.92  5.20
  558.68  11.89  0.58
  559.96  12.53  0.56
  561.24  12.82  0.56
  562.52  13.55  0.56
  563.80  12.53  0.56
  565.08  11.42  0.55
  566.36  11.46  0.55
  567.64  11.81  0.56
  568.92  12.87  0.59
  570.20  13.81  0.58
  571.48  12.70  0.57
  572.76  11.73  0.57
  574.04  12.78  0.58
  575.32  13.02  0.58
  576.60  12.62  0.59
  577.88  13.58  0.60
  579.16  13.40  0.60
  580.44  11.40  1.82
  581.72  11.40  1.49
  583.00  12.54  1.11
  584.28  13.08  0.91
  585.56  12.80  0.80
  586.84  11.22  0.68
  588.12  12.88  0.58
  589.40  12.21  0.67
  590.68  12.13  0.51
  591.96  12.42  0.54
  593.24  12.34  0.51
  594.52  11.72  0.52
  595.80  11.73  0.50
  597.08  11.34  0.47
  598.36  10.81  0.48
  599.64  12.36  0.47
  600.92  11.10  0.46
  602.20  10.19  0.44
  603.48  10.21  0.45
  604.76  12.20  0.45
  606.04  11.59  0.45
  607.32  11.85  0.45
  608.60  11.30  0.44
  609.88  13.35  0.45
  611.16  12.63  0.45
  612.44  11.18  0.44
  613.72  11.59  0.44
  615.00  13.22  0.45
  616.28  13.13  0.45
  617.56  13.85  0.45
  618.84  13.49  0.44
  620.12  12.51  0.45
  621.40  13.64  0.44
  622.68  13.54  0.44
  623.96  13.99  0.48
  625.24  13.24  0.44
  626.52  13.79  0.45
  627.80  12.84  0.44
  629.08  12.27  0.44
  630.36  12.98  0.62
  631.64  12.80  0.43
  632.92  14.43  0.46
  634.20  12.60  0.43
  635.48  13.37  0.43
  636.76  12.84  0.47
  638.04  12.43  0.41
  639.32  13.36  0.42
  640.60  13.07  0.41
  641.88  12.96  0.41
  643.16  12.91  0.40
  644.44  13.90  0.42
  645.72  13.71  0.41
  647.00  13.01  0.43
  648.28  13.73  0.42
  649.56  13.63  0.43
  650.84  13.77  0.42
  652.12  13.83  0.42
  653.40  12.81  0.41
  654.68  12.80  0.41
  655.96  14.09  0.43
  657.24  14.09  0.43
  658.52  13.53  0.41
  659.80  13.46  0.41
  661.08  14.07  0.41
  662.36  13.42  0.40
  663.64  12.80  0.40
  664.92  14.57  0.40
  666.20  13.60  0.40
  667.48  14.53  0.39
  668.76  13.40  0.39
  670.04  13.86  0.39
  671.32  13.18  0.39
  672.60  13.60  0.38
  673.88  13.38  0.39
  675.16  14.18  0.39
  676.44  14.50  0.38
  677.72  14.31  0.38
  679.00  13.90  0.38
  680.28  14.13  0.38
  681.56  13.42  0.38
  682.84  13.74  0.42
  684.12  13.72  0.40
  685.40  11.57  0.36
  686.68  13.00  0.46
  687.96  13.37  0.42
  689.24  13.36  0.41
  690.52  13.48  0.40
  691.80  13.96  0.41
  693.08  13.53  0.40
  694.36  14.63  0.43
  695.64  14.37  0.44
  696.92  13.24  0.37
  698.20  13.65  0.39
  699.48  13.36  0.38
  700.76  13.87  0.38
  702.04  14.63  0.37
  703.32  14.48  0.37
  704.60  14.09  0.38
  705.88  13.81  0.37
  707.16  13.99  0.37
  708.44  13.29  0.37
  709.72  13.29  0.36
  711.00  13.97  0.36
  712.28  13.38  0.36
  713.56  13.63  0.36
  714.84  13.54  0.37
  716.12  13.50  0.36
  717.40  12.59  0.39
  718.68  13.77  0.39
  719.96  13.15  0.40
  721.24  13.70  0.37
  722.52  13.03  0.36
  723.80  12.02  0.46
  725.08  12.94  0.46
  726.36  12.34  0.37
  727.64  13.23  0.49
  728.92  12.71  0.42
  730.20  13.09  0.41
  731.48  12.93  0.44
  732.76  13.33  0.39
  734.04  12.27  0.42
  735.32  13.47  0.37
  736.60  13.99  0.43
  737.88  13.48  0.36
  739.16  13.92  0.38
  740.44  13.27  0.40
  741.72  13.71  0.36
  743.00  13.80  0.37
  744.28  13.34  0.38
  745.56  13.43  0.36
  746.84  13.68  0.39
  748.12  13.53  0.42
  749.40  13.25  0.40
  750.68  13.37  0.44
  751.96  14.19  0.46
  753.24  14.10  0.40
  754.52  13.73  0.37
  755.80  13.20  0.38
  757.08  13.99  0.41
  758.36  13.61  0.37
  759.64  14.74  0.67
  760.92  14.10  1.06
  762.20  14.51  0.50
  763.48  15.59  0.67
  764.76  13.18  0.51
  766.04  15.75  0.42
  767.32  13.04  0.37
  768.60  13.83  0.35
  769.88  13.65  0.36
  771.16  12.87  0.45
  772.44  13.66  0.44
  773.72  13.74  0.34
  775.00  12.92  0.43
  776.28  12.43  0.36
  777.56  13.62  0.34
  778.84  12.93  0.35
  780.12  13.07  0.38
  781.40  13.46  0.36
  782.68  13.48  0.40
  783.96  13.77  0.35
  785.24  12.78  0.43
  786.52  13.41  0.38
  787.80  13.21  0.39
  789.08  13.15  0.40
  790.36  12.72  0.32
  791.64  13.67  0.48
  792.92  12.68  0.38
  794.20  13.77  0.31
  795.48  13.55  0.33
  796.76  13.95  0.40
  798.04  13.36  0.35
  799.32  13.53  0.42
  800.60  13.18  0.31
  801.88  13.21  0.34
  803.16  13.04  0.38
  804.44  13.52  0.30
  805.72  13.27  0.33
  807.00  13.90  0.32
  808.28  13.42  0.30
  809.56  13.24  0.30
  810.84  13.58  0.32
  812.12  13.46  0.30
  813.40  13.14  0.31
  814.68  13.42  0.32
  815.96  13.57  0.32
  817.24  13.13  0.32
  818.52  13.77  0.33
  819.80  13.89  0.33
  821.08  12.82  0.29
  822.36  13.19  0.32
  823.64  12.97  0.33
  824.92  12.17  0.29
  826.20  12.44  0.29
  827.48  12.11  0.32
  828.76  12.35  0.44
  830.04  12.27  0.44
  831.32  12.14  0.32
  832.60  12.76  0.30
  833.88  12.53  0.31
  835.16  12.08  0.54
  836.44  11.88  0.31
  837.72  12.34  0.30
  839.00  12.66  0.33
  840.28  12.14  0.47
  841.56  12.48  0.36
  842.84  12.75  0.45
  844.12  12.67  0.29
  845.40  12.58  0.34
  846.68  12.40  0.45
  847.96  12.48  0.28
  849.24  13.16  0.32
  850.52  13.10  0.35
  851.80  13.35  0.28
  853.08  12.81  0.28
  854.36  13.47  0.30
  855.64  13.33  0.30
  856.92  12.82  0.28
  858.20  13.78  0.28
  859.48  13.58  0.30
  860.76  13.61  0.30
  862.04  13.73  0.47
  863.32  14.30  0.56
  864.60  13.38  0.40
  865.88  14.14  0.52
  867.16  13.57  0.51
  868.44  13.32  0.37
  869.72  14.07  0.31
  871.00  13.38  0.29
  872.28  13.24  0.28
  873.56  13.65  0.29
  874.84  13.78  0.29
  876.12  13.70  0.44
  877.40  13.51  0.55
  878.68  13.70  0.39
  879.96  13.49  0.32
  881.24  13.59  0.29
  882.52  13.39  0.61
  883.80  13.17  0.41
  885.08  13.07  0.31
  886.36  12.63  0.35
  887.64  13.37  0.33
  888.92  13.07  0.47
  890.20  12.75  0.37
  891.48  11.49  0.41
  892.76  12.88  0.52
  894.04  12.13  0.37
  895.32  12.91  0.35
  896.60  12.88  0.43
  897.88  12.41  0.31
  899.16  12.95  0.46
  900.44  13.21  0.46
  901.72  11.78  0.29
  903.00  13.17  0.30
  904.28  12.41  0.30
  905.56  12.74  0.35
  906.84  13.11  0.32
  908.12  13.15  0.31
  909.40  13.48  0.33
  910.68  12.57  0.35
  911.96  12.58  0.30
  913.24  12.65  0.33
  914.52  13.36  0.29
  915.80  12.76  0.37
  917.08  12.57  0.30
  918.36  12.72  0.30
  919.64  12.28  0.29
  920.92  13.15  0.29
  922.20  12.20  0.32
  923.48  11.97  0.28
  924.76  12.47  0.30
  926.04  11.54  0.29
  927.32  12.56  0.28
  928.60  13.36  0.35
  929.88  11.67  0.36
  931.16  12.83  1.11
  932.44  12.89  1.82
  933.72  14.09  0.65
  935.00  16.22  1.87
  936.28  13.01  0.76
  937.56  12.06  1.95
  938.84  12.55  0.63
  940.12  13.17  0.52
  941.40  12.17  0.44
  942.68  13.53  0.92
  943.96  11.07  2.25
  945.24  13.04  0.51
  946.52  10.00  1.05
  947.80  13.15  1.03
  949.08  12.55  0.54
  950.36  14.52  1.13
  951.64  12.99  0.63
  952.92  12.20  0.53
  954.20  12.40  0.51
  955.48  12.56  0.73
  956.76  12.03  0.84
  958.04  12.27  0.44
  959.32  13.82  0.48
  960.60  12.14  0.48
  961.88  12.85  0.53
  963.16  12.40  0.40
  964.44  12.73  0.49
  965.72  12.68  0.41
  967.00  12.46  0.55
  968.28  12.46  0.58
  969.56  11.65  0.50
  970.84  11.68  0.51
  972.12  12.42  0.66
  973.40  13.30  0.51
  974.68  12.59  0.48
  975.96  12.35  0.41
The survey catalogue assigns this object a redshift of 0.16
